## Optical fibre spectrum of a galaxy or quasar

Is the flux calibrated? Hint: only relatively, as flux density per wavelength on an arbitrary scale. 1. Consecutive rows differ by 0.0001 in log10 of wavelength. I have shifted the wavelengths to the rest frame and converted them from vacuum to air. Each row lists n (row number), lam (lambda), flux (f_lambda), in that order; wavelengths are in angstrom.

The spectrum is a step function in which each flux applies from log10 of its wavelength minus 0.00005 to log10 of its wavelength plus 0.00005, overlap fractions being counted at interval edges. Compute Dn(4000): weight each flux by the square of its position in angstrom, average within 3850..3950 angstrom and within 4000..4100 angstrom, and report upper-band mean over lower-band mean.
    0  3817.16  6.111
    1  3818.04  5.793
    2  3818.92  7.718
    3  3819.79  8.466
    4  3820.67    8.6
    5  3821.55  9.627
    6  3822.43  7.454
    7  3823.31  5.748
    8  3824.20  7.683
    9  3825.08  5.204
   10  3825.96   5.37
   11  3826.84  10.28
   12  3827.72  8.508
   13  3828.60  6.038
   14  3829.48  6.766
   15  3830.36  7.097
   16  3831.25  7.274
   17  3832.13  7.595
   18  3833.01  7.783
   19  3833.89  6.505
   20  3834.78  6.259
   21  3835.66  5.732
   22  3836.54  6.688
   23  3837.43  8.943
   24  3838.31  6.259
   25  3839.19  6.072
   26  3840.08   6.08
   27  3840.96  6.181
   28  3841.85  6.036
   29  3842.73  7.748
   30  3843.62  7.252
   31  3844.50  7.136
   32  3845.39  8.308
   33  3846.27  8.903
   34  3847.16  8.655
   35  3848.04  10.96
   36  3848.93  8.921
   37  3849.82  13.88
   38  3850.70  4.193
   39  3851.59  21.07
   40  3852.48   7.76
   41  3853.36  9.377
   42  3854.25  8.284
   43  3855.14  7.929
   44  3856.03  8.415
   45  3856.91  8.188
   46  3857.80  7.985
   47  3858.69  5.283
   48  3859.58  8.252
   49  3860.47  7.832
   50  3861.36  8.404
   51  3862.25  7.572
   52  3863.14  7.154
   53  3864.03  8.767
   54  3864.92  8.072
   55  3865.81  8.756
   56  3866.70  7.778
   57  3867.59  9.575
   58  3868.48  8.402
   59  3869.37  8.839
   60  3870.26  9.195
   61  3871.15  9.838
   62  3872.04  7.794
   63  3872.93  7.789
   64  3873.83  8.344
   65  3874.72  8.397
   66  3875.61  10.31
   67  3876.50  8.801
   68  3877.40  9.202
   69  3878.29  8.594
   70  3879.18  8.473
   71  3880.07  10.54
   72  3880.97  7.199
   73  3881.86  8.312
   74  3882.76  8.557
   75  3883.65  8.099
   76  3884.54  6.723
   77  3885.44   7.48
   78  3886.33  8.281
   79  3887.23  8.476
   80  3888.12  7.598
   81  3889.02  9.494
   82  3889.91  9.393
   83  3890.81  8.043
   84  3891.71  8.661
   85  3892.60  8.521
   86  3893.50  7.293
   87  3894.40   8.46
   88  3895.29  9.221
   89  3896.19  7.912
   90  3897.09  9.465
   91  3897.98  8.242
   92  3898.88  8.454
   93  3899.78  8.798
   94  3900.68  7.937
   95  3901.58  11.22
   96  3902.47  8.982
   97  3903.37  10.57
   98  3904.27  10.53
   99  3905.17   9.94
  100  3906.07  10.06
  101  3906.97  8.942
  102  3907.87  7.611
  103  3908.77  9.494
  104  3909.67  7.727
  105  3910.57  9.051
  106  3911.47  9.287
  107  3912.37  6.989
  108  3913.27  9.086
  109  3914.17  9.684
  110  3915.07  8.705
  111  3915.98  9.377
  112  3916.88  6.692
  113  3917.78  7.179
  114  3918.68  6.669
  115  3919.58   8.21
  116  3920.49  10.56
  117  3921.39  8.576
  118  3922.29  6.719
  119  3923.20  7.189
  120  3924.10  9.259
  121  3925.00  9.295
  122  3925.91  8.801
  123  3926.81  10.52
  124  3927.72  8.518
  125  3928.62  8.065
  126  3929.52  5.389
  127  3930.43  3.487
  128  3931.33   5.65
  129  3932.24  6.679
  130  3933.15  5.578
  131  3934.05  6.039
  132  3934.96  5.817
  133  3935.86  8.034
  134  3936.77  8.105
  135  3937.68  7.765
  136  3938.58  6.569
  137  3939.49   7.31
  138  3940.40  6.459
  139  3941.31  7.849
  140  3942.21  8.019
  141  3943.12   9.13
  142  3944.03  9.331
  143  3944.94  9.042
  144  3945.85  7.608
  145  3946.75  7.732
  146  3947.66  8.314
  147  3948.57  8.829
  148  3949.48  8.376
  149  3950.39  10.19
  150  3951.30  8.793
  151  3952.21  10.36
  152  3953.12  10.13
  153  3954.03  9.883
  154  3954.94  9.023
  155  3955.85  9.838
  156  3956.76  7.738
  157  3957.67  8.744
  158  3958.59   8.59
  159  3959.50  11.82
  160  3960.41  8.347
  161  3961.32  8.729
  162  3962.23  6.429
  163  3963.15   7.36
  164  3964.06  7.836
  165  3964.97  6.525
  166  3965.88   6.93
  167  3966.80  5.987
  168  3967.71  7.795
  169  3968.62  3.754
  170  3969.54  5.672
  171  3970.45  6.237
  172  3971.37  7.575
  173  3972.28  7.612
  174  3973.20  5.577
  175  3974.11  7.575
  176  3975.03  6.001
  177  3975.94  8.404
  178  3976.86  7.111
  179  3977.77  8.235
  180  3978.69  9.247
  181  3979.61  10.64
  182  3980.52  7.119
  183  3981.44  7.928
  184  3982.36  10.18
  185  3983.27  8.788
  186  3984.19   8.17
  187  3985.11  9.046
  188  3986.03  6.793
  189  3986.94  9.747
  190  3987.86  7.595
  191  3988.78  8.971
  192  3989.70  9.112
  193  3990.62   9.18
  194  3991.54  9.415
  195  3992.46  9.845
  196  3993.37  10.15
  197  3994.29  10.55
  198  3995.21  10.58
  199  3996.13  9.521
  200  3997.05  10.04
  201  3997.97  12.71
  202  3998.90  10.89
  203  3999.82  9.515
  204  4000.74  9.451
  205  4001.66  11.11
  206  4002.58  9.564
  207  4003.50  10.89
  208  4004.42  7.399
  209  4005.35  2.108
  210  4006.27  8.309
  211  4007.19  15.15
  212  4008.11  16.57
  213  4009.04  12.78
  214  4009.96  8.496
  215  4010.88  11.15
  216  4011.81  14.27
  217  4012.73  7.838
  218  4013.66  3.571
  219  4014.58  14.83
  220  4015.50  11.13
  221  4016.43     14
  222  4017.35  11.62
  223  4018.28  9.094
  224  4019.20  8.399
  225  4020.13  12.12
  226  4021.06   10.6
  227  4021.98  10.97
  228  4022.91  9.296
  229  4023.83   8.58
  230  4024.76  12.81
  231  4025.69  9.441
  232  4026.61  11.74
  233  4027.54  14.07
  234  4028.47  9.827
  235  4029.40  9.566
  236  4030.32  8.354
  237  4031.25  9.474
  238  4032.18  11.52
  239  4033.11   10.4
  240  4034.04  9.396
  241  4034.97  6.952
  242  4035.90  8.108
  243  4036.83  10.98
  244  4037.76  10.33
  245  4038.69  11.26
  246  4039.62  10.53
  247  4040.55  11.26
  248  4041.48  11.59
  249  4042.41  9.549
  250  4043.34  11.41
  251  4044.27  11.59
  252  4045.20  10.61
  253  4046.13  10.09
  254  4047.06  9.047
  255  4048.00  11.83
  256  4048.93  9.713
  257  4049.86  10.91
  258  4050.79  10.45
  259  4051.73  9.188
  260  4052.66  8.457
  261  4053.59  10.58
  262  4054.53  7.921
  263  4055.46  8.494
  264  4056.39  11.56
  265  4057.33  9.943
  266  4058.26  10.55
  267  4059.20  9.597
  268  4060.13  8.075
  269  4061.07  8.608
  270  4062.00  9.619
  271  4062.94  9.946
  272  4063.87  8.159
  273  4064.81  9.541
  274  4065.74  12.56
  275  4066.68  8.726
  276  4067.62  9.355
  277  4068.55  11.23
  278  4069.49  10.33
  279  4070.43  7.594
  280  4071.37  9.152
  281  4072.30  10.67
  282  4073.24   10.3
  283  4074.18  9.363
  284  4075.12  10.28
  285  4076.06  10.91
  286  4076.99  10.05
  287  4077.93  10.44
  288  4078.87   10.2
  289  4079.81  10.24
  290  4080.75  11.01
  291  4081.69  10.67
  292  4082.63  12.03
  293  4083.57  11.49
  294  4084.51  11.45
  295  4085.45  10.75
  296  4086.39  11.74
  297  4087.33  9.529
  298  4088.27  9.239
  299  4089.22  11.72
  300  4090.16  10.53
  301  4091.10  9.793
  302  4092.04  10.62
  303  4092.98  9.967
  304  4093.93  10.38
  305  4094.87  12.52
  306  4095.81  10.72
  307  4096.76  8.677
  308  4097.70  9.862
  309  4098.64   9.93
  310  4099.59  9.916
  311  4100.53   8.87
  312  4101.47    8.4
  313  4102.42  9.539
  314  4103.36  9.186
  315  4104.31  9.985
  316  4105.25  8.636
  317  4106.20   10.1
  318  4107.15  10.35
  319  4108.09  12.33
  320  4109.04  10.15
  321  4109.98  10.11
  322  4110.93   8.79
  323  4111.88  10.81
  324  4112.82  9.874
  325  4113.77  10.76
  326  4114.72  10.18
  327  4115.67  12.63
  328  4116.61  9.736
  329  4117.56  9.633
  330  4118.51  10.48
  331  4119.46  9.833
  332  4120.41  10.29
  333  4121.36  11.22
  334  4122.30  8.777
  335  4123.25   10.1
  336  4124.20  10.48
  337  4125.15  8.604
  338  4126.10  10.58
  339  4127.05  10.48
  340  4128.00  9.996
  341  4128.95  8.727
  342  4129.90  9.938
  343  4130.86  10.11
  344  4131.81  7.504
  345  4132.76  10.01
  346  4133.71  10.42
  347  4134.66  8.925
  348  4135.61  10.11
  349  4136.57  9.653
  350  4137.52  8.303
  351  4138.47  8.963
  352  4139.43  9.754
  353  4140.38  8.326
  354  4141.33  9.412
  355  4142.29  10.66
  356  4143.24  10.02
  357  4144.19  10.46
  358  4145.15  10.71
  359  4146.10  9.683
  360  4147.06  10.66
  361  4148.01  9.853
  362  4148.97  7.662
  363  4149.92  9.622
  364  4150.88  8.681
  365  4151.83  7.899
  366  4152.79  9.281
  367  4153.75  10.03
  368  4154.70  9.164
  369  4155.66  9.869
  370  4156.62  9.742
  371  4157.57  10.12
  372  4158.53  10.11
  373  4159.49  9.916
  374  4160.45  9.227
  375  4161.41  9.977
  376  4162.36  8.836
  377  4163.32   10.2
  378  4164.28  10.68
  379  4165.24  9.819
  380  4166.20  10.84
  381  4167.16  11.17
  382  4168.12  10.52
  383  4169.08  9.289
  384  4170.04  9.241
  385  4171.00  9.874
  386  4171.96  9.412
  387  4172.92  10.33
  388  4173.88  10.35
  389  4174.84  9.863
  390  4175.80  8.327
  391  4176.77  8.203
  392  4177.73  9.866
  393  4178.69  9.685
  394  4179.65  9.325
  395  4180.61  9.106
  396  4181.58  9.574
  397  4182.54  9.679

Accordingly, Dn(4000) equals 1.3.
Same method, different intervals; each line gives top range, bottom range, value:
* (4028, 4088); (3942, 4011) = 1.19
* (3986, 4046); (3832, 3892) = 1.34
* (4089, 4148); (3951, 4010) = 1.21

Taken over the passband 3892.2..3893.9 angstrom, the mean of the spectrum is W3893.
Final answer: 7.89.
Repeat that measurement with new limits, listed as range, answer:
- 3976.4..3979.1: 8.18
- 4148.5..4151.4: 8.67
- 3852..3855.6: 8.45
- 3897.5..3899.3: 8.39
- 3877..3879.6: 8.77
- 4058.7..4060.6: 8.85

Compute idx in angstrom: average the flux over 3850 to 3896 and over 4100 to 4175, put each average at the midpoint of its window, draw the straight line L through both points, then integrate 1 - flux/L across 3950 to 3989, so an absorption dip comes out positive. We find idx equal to 3.9 angstrom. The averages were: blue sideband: 8.56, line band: 8.11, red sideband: 9.81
